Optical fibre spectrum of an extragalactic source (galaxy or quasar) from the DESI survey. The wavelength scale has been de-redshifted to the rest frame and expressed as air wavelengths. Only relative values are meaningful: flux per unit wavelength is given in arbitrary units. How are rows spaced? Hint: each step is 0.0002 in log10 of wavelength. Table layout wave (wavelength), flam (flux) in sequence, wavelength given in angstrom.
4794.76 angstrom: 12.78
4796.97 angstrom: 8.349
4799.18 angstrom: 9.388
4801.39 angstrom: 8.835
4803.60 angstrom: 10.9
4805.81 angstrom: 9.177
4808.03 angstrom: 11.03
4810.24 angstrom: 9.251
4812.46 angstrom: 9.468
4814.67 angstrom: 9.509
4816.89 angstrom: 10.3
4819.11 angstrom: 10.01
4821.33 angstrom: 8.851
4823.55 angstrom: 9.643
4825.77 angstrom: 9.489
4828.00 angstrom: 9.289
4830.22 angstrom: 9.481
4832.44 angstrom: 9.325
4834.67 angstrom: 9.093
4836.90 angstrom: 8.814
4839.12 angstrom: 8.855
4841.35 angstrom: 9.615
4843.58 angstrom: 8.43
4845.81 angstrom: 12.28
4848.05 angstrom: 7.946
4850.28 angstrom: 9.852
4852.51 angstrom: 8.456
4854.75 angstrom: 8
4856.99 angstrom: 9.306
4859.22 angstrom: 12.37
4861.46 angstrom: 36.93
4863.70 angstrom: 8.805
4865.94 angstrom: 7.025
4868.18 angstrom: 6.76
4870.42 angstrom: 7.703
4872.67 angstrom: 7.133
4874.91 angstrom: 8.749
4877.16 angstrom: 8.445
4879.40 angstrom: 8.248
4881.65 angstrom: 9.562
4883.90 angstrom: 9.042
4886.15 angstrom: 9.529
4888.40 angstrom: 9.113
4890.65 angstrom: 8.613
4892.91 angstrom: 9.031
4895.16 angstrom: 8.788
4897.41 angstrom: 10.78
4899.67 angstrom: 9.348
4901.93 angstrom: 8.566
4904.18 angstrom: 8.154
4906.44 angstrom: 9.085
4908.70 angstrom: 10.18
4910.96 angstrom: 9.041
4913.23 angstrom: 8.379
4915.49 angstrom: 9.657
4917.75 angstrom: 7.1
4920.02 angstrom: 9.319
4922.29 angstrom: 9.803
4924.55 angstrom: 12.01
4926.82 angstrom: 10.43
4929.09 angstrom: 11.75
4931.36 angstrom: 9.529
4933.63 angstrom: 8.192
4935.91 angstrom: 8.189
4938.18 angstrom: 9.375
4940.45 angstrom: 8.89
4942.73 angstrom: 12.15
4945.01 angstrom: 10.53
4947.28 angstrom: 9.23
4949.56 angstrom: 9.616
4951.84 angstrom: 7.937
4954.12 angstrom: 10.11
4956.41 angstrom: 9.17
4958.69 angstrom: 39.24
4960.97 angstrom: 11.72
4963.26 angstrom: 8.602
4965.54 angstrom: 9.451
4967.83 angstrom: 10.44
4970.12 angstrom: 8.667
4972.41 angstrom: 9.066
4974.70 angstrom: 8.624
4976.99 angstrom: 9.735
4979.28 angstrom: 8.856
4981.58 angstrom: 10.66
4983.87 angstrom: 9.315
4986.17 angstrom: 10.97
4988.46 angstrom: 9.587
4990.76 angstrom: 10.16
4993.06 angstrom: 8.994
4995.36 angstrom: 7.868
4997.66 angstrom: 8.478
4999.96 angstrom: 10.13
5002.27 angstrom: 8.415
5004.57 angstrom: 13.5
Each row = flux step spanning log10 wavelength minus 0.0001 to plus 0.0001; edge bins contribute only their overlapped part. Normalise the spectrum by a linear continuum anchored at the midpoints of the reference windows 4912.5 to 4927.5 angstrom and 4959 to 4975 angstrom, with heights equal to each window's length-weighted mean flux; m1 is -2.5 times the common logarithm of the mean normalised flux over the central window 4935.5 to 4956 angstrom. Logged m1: 0.09 mag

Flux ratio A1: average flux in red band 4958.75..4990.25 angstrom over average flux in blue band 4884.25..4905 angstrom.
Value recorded 1.2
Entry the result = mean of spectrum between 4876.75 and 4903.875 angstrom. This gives 9.08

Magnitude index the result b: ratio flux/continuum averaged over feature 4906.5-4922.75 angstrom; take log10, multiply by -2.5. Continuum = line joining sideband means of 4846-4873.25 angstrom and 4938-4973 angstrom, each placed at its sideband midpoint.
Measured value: 0.25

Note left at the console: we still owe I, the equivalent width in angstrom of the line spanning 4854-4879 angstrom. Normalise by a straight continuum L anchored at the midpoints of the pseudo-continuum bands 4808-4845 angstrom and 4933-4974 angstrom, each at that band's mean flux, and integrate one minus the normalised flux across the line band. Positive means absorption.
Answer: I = -2.6 angstrom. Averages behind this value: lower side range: 9.42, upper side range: 11.2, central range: 11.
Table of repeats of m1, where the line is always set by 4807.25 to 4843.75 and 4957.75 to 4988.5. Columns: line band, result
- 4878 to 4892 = 0.15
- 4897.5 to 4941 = 0.16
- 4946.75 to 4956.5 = 0.23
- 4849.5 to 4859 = 0.08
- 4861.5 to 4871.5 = -0.07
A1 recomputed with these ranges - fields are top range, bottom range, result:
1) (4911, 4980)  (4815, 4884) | 1.06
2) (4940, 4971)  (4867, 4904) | 1.37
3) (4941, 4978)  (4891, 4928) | 1.23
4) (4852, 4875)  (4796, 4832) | 1.17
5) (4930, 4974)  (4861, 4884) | 1.09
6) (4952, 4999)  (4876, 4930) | 1.17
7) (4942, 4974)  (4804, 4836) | 1.23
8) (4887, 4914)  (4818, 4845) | 0.98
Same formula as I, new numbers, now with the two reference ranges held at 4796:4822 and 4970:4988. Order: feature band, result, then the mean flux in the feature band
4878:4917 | 1.93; 9.1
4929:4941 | 0.54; 9.13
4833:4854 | 0.78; 9.24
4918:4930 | -1.03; 10.4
